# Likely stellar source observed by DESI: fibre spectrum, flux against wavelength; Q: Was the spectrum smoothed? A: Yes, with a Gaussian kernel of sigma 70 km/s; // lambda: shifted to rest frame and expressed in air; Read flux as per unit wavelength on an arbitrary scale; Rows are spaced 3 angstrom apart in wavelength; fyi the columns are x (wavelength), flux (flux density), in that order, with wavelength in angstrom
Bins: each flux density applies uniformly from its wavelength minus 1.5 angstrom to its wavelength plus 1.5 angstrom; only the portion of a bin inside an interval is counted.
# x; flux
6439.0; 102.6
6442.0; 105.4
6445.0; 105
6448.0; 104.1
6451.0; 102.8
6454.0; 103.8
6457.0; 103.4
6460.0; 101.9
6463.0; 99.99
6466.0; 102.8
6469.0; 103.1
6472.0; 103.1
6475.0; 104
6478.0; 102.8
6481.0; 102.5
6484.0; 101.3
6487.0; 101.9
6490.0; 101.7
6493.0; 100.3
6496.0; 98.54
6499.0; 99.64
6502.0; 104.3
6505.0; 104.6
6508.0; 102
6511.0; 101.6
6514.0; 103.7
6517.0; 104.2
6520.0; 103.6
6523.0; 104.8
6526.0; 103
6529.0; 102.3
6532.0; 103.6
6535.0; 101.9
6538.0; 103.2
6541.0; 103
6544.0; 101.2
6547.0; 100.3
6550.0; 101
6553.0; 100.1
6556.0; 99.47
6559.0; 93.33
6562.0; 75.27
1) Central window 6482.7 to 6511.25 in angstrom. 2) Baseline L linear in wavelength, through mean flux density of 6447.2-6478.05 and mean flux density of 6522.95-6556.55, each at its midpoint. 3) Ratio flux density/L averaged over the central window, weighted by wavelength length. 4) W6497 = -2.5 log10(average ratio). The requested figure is 0.009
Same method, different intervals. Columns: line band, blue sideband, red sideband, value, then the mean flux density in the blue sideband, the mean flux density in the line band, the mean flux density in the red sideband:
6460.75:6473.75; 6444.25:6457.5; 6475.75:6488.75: 0.008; 104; 102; 102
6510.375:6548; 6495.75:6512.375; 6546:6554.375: -0.018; 102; 103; 100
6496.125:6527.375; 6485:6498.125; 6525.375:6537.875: -0.013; 101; 103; 103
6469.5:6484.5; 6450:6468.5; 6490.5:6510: -0.008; 102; 103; 102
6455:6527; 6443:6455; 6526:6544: 0.009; 104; 102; 103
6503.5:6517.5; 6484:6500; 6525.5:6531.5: -0.016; 101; 103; 103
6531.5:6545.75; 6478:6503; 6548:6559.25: -0.030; 101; 102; 99.1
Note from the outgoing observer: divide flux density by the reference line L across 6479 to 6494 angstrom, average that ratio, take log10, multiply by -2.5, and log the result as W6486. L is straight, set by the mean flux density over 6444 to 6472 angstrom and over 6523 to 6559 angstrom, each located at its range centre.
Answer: 0.009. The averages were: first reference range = 103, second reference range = 102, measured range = 102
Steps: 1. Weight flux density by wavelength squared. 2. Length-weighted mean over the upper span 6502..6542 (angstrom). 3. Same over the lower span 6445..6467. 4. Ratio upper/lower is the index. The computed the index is 1.0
